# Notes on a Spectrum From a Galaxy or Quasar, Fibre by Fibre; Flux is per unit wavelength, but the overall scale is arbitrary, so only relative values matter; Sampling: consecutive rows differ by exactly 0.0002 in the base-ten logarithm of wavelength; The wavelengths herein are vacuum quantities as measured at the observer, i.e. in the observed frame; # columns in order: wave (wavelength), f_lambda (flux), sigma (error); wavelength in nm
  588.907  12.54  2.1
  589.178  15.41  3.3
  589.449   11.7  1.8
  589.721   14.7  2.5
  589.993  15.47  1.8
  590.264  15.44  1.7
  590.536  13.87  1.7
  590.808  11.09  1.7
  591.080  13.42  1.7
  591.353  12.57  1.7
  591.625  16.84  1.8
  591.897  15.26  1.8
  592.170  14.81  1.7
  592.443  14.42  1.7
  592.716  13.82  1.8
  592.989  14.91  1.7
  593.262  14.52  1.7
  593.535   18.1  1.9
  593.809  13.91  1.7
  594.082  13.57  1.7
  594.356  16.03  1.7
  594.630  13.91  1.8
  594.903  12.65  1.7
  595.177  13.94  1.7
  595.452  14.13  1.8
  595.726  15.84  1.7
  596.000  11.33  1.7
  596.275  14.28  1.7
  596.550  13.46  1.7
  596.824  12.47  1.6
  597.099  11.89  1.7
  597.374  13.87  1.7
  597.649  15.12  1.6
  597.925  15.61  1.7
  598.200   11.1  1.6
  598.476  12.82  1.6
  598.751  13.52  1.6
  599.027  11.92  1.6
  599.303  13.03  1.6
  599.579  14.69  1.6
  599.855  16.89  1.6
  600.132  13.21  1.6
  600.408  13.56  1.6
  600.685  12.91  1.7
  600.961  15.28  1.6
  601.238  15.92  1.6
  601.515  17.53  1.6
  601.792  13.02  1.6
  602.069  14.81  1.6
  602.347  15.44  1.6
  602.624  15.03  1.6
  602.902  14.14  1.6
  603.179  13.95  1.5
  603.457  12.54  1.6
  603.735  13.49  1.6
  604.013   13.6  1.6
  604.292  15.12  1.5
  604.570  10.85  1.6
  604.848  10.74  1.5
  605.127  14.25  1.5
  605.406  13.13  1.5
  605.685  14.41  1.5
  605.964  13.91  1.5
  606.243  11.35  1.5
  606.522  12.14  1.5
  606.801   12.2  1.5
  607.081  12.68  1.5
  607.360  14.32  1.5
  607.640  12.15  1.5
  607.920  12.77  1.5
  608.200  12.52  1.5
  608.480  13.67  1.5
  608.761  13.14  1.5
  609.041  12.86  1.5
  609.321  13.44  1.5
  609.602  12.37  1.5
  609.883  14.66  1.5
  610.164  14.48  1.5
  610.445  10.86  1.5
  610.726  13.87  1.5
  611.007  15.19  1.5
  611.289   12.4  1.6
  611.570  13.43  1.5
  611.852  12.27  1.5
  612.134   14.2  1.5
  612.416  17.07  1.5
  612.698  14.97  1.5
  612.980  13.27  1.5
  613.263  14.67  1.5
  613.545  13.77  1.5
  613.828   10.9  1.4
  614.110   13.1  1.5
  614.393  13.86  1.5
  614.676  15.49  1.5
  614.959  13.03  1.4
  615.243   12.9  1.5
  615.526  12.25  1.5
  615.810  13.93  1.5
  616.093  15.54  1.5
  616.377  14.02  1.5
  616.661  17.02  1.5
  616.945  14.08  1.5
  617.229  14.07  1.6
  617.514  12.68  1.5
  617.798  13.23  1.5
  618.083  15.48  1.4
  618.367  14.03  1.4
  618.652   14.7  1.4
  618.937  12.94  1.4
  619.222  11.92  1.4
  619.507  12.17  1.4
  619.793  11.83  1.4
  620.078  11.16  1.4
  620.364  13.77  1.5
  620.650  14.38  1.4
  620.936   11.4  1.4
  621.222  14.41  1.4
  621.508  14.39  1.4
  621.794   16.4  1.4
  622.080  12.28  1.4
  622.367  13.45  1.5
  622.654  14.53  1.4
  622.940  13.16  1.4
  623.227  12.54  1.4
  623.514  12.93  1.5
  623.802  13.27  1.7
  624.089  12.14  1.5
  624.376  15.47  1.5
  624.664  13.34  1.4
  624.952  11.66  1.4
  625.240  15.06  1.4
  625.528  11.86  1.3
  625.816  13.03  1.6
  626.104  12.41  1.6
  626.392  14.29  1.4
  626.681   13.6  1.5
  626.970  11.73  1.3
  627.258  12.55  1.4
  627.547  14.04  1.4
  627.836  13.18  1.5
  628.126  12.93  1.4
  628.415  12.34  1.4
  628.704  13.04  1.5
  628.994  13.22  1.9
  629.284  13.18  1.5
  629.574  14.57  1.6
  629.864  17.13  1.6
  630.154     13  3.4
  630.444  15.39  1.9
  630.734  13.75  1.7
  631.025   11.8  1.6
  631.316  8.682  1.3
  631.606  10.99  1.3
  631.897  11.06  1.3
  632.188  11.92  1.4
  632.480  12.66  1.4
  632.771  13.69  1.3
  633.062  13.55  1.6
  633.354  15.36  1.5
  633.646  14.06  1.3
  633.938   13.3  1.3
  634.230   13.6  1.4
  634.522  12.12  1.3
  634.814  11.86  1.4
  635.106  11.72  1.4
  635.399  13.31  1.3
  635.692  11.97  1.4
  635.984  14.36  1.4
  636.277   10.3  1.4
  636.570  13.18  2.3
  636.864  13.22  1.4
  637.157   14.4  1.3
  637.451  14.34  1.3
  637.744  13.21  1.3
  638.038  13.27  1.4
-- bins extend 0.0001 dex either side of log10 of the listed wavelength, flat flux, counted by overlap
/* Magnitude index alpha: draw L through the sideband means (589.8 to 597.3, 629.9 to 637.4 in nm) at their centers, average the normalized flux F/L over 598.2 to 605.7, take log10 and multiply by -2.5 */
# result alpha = 0.00 mag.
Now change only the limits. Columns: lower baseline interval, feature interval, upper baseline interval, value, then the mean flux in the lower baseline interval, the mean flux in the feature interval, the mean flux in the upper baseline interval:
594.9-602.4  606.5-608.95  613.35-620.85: 0.07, 13.9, 12.9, 13.5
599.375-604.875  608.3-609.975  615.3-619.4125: 0.06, 14.2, 13.3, 14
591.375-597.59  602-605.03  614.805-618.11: 0.04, 14.2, 13.6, 14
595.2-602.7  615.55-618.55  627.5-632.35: -0.07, 14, 14.3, 12.9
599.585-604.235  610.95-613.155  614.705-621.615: -0.01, 14.5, 14.1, 13.6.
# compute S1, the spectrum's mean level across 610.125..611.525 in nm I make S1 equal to 13.3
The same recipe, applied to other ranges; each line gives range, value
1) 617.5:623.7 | 13.4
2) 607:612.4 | 13.3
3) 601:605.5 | 14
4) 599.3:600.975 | 14.2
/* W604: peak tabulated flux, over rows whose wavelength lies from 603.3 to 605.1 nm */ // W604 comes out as 15.12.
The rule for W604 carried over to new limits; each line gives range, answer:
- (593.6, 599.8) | 16.03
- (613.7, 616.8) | 17.02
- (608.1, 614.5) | 17.07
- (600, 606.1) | 17.53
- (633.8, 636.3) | 14.36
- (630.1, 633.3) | 15.39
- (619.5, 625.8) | 16.4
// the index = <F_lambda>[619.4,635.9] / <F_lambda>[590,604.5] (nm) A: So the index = 0.9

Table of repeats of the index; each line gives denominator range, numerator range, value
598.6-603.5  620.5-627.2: 0.93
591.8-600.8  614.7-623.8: 0.97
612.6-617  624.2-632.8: 0.94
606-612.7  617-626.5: 1.01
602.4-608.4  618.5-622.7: 1.01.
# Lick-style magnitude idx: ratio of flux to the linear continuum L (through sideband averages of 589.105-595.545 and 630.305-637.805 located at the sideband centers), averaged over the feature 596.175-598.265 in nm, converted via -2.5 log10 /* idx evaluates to 0.05 mag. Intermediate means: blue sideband 14.3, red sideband 12.8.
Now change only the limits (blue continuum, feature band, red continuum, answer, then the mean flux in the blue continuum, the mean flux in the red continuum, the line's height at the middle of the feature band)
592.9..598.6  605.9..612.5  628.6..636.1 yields 0.03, 14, 13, 13.6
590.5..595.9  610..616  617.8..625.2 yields 0.00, 14.4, 13.4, 13.7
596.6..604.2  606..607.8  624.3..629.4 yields 0.10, 14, 13.1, 13.8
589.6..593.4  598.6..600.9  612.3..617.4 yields 0.04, 14.4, 14.1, 14.3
